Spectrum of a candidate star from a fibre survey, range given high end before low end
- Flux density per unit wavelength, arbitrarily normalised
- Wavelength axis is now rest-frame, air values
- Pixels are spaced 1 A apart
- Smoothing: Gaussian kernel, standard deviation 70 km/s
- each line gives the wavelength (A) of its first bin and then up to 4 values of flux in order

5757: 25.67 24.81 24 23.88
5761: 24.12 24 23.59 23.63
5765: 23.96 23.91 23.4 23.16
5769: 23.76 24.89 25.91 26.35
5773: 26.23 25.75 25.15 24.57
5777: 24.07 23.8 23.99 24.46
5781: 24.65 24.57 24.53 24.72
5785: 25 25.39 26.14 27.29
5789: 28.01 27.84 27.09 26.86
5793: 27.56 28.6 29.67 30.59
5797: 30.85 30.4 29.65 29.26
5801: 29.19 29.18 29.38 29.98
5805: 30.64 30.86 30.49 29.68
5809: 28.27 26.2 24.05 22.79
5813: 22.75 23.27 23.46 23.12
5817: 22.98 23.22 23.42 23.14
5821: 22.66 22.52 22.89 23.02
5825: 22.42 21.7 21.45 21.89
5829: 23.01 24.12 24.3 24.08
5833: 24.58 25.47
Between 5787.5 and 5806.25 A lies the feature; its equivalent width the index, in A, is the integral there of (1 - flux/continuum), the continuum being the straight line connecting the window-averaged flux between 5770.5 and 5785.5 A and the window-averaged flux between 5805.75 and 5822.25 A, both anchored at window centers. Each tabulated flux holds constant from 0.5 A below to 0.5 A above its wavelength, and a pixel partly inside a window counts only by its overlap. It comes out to -3.2 A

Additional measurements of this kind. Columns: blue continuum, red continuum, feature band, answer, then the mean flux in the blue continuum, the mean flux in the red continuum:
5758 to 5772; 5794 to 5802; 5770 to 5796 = 1.2 A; 24.1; 29.8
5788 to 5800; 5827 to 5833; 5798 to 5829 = 0.6 A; 28.8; 23.4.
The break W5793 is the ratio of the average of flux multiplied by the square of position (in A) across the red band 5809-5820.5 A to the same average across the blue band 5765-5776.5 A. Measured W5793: 0.97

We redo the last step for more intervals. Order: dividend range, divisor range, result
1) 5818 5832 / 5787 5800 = 0.81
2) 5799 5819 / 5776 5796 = 1.03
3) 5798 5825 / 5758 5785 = 1.08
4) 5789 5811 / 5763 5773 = 1.20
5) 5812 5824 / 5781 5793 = 0.89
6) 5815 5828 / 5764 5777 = 0.94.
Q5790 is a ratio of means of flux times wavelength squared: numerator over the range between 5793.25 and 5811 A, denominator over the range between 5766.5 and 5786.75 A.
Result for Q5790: 1.2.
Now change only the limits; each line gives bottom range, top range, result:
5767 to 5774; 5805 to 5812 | 1.14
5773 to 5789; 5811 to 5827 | 0.92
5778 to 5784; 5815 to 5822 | 0.96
